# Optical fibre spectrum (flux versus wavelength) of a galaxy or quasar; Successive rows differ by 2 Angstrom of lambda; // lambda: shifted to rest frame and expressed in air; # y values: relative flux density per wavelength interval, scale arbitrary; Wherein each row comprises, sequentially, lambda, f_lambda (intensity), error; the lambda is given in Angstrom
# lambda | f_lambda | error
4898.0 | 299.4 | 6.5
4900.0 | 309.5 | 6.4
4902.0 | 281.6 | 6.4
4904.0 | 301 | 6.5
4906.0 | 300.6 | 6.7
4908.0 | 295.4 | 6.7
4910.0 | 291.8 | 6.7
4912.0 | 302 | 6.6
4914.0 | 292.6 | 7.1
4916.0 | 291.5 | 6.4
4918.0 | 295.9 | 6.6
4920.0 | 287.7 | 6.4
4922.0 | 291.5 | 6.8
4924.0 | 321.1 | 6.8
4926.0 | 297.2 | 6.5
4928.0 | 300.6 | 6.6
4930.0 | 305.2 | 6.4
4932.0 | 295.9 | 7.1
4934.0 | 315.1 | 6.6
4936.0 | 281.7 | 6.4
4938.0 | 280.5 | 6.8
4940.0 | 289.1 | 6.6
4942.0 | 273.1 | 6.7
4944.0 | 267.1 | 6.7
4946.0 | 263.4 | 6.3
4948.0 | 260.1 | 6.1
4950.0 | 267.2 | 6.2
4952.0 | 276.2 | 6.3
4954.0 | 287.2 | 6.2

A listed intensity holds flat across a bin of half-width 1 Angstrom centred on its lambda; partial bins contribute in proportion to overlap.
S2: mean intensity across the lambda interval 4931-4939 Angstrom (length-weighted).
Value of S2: 293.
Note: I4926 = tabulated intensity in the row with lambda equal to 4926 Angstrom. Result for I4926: 297.2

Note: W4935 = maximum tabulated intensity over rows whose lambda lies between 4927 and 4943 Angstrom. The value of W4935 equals 315.1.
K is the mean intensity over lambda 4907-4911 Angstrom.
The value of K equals 294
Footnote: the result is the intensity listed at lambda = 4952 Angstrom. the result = 276.2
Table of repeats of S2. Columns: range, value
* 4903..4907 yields 301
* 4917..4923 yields 292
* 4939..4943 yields 281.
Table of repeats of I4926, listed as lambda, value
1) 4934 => 315.1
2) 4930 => 305.2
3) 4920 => 287.7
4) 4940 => 289.1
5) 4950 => 267.2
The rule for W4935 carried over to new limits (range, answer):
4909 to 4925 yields 321.1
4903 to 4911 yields 301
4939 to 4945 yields 289.1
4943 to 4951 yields 267.2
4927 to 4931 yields 305.2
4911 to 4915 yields 302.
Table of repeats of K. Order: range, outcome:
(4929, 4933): 301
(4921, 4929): 303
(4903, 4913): 298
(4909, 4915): 295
